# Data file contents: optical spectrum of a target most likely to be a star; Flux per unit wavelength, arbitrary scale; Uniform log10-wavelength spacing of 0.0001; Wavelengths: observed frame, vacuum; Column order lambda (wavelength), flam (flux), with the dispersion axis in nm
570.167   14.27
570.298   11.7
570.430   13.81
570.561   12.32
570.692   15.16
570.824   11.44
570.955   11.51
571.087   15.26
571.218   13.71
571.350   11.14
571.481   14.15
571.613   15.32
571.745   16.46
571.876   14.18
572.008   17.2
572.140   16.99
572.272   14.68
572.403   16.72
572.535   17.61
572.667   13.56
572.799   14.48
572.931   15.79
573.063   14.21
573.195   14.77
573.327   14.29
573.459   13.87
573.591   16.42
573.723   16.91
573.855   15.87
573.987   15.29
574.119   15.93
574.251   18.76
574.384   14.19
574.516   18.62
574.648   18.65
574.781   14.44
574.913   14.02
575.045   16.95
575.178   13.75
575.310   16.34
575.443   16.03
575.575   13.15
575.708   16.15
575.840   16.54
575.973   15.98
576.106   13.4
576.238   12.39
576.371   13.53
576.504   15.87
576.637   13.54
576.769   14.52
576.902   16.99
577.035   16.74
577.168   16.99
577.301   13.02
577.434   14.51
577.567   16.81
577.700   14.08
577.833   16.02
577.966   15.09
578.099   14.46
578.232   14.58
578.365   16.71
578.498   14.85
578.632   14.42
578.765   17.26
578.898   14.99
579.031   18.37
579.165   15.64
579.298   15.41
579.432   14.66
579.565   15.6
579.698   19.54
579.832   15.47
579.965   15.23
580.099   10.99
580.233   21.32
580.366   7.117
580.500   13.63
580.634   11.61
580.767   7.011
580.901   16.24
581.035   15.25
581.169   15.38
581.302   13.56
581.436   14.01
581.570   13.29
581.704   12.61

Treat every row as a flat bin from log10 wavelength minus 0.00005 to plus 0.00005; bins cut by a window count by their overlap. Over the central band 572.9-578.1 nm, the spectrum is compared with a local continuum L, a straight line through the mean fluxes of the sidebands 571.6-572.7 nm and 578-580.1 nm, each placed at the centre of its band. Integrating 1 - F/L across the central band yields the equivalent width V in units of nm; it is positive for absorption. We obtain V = 0.14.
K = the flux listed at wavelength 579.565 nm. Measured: 15.6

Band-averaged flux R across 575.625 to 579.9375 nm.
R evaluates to 15.4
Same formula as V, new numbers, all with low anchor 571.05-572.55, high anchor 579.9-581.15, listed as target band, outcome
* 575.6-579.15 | -0.343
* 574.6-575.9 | -0.102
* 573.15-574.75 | -0.152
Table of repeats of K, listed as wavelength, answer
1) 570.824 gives 11.44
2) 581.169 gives 15.38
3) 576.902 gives 16.99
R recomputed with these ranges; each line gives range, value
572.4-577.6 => 15.4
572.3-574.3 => 15.6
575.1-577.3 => 15.1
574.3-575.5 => 15.9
